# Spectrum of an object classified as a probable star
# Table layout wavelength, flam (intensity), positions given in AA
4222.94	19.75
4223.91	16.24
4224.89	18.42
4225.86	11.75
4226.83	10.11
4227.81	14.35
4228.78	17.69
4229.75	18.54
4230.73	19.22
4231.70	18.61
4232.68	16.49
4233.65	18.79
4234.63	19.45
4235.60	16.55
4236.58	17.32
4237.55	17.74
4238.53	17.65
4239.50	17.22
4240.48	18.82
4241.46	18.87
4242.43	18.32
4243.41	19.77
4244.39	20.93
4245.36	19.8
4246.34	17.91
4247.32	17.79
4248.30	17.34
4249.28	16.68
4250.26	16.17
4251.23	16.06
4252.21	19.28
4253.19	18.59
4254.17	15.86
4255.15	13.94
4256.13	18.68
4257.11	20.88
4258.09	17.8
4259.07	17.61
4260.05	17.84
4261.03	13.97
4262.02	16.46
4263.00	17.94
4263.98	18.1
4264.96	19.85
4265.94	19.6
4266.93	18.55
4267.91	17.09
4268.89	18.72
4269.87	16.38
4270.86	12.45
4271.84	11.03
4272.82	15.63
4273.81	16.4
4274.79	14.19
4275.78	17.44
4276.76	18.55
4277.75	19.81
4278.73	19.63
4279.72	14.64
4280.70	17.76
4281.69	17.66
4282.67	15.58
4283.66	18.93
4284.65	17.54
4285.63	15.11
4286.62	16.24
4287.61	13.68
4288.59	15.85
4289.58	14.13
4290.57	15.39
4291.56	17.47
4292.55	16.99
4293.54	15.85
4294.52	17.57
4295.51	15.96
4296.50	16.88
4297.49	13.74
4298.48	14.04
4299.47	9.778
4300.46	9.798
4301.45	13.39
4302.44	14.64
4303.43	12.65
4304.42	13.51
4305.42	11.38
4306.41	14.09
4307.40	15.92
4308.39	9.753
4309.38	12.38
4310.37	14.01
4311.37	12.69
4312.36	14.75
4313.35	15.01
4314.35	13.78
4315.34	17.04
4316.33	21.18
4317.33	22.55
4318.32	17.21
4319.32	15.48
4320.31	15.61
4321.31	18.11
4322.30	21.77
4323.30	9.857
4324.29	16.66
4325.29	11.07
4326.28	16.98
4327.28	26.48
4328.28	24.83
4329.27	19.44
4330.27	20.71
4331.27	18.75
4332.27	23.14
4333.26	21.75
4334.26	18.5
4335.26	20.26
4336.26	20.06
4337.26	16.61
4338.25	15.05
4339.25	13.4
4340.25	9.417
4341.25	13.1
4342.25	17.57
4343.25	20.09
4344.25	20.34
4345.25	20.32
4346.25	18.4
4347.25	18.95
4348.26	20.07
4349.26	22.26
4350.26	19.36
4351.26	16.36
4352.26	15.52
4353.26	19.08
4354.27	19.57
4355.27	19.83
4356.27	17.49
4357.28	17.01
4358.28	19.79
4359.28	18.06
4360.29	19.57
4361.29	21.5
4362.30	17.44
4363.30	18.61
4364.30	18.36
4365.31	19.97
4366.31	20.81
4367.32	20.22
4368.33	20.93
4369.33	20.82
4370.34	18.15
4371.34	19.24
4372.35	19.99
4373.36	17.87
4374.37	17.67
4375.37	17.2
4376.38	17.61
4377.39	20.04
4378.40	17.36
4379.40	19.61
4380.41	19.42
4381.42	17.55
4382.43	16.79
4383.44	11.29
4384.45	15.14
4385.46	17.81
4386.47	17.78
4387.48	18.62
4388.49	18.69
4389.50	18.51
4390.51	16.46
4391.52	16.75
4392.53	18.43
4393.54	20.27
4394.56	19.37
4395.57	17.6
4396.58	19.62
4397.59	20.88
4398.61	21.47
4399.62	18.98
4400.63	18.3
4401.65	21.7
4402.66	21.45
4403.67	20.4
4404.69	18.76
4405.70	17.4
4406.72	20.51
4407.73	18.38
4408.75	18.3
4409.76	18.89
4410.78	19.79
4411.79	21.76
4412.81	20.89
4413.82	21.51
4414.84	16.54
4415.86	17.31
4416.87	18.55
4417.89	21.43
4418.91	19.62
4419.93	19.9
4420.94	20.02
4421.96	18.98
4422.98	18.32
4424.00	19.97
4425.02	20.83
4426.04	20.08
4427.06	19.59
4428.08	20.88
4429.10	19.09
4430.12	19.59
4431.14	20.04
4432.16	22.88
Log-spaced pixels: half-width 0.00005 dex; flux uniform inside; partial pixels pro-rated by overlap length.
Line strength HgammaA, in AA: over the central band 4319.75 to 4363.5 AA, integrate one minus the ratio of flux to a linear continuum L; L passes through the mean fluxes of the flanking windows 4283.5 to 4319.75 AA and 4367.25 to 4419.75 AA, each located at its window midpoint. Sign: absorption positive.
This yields -4.5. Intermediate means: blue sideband 15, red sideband 18.8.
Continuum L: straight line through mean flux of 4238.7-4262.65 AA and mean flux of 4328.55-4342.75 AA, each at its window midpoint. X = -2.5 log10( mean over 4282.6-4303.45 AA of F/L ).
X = 0.18 mag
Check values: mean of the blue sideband 17.8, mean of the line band 15.1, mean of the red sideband 17.8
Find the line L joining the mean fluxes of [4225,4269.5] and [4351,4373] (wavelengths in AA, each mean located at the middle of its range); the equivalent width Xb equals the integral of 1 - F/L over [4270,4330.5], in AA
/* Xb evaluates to 7.9 AA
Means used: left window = 17.6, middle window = 15.9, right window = 19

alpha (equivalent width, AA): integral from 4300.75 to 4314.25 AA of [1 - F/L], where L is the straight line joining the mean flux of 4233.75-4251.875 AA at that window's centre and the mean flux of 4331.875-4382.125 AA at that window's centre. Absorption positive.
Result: 3.7 AA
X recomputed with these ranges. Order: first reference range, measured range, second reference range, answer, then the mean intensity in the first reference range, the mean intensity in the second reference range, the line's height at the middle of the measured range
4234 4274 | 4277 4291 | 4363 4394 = 0.07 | 17.5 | 18.3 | 17.7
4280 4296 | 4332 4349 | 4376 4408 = -0.04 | 16.3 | 18.5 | 17.4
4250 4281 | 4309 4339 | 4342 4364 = 0.04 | 17.1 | 19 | 18.4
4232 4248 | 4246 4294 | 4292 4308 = -0.04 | 18.3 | 14.1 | 16.2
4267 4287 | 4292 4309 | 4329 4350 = 0.24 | 16.6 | 18.5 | 17.3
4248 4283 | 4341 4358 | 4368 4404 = -0.03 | 17.1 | 18.6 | 18.1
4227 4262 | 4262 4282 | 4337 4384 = 0.05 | 17.7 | 18.2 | 17.8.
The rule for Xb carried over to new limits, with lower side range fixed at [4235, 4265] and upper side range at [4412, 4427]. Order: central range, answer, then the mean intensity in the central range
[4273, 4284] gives 0.50 AA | 17.3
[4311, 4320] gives 0.89 AA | 16.7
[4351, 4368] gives 0.11 AA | 18.8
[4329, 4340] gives 0.02 AA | 18.7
